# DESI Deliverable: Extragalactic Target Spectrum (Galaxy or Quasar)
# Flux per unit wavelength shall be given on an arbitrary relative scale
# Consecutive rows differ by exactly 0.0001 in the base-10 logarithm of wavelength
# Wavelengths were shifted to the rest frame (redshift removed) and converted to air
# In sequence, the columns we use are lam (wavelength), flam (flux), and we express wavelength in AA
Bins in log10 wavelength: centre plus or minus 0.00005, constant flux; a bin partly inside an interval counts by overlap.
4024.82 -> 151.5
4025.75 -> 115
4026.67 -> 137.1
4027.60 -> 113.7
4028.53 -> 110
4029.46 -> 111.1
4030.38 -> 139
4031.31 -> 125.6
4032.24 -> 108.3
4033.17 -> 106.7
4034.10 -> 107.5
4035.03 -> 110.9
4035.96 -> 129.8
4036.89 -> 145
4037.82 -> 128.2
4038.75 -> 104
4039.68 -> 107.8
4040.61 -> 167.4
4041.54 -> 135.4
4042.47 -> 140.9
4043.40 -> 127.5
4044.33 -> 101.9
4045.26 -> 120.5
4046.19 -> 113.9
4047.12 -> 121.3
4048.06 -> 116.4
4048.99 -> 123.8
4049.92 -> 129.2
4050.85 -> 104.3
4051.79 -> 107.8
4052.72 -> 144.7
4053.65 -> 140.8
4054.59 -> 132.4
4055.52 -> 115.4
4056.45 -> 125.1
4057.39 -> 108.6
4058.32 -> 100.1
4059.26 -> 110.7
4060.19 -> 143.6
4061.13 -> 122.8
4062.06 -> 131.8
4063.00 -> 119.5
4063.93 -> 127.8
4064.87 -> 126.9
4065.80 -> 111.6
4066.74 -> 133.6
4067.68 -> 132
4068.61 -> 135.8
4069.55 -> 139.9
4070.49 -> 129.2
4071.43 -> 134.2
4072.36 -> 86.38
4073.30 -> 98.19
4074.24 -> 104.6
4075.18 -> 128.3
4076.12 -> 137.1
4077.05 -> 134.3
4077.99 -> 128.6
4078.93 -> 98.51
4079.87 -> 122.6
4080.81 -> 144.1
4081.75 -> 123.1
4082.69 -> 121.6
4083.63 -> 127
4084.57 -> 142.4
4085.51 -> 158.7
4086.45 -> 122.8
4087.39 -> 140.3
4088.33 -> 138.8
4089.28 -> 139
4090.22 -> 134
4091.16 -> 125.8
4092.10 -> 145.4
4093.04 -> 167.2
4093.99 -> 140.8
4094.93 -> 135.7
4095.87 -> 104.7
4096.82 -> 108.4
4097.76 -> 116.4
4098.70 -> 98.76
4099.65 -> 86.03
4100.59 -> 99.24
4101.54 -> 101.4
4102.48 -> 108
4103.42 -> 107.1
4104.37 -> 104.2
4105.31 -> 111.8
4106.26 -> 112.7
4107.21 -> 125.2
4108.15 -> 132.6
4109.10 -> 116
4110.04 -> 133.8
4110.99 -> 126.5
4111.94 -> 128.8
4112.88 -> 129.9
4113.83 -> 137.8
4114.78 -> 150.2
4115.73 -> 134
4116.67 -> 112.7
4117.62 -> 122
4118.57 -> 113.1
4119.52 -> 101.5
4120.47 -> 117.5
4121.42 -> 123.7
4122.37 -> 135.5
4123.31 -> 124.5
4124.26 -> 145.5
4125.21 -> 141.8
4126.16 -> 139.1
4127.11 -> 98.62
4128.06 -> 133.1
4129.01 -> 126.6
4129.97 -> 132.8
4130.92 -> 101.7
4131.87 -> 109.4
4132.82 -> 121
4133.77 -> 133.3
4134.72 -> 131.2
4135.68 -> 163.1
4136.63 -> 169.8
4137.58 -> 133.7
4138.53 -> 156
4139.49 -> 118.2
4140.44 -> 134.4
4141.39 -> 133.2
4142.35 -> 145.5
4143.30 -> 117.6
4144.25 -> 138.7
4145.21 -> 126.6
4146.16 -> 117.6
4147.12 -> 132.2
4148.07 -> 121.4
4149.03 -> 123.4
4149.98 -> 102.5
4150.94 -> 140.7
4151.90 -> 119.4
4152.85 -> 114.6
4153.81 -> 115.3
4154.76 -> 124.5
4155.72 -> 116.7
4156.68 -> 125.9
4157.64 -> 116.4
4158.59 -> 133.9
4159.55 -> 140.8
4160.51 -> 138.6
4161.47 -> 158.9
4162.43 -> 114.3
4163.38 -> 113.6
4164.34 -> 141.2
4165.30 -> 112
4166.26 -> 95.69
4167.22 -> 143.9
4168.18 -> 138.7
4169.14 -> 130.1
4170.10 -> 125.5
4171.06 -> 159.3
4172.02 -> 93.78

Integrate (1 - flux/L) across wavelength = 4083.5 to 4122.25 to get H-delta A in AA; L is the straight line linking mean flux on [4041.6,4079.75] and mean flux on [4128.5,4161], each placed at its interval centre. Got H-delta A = 0.5 AA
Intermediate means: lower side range 122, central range 124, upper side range 129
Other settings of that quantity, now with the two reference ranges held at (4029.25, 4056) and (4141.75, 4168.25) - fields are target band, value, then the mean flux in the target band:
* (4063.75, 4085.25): -0.2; 125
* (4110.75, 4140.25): -1.0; 130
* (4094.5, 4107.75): 1.7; 109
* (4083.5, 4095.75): -1.5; 139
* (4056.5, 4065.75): 0.2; 121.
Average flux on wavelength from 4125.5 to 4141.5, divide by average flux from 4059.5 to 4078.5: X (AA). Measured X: 1.05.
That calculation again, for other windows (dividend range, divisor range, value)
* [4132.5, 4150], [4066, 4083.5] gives 1.08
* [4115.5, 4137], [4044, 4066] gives 1.05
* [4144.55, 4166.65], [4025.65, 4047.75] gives 1.02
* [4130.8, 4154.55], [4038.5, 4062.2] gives 1.05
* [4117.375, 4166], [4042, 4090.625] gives 1.02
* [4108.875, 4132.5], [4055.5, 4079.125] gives 1.03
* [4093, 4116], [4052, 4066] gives 0.96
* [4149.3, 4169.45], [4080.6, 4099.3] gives 0.96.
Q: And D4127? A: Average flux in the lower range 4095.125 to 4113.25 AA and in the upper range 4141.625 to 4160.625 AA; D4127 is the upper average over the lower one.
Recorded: 1.10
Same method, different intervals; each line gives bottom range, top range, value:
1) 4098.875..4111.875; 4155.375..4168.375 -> 1.13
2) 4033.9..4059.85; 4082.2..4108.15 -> 1.01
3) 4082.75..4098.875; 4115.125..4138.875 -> 0.97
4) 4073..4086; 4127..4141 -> 1.04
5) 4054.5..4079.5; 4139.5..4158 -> 1.02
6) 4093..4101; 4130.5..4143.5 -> 1.17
